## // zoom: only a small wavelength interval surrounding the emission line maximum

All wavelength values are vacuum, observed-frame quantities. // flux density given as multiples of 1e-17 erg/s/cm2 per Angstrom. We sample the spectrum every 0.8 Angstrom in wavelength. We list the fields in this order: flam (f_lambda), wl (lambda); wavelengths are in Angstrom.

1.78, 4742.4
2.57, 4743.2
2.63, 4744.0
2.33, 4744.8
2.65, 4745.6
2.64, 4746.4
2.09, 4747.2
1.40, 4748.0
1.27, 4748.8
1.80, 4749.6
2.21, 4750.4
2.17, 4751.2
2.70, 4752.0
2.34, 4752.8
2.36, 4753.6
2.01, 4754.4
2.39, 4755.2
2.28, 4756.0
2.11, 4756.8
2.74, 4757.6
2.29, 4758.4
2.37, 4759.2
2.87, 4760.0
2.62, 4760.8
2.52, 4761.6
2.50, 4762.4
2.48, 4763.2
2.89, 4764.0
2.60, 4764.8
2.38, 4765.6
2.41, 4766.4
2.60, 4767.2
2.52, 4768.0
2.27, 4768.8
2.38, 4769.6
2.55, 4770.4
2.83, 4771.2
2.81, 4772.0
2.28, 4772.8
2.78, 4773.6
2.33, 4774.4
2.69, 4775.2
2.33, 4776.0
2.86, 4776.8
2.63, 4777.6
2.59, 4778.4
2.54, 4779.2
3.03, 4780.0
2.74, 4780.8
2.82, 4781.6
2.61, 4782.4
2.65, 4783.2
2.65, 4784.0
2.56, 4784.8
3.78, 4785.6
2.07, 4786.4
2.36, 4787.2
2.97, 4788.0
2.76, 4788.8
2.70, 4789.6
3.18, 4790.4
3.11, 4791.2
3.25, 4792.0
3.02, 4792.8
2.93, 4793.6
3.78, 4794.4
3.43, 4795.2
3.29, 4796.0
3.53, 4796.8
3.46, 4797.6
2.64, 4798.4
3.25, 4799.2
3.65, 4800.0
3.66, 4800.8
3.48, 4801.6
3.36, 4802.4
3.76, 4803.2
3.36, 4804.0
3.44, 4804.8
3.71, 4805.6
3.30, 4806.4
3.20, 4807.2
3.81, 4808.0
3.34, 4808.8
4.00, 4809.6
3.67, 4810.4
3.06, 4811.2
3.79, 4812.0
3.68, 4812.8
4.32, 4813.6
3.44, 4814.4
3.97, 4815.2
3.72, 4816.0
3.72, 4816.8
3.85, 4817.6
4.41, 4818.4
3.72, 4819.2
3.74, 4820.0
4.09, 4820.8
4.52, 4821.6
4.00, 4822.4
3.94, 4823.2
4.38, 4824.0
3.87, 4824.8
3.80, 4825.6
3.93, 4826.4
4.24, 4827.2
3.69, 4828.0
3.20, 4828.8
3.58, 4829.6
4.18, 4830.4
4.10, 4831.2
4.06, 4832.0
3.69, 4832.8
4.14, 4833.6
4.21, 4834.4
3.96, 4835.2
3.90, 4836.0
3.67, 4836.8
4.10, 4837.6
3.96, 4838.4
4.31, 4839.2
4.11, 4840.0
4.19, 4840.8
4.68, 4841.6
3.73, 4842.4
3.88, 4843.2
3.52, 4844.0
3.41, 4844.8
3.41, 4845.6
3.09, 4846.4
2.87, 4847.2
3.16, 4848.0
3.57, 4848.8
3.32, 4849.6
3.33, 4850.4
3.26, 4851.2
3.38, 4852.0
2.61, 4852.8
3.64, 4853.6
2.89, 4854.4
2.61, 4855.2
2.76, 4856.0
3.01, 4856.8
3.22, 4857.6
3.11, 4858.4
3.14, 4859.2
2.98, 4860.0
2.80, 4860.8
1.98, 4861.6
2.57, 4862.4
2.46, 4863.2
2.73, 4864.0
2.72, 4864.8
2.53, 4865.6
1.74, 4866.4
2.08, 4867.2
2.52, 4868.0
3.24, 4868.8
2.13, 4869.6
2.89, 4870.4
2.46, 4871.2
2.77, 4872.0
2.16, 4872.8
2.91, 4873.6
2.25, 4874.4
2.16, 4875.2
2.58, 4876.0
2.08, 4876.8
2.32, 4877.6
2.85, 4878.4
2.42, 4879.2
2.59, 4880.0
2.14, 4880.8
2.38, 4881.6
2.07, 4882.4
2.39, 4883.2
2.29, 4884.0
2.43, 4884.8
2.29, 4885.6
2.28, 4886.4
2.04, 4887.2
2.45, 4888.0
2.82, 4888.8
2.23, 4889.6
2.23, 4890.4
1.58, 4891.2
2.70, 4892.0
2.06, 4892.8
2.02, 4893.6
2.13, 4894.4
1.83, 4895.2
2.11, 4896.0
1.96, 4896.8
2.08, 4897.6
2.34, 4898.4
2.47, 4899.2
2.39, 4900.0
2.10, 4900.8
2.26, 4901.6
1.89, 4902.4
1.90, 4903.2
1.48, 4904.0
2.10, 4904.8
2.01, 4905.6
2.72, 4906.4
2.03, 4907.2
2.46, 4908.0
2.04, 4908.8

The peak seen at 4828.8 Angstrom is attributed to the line C IV 1549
